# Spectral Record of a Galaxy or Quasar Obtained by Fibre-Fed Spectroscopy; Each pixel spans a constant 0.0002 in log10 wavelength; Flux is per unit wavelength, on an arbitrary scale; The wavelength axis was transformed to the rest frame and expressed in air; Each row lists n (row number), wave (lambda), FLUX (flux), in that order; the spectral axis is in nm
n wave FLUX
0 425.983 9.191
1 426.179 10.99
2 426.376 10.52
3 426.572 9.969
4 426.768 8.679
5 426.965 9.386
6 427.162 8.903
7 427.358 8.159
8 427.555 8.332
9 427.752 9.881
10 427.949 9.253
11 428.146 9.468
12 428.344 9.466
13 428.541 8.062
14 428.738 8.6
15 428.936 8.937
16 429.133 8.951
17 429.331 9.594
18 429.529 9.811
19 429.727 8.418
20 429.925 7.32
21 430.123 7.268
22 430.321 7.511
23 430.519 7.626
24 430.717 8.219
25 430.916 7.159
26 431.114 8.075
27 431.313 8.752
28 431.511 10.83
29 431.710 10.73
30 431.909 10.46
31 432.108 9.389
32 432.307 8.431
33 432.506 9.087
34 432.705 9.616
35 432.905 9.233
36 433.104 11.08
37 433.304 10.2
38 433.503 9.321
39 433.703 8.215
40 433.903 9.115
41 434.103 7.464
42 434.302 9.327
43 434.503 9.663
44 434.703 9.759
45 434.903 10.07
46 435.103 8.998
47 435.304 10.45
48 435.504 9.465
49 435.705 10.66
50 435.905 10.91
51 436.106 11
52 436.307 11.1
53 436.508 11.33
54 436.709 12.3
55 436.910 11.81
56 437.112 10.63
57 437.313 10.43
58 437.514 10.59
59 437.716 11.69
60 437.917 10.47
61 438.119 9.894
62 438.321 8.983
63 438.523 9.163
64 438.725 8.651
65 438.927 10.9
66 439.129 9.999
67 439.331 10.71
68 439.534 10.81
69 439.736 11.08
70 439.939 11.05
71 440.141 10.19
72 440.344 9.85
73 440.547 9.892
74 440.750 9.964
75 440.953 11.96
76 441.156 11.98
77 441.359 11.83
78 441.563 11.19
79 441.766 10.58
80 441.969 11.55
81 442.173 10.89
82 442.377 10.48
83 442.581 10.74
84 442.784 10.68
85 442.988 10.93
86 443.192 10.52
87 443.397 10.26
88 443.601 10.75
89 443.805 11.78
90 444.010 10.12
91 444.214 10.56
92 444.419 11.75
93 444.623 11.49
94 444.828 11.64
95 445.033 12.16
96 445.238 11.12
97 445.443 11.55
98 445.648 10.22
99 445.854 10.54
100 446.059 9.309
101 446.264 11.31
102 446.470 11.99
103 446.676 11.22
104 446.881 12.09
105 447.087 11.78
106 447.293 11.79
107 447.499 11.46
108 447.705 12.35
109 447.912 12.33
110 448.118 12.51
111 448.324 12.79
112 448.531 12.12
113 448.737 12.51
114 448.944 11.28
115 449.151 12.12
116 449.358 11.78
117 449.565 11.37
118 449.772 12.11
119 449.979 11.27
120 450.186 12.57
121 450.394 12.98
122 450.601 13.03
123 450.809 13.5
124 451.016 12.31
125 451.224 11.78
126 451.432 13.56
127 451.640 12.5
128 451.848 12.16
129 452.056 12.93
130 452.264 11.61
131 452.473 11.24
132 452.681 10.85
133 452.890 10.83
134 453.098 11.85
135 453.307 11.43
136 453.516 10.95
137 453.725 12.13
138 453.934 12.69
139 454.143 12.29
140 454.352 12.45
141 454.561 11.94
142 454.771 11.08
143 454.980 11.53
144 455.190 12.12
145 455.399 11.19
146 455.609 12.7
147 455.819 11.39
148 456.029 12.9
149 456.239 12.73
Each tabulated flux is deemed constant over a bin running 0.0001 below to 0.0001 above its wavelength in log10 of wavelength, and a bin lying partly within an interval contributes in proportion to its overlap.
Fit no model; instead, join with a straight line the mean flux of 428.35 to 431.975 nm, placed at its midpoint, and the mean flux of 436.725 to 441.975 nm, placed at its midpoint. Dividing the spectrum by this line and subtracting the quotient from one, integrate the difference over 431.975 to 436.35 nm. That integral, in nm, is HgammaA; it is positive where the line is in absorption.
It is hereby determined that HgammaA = -0.05 nm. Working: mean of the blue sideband 8.69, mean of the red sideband 10.6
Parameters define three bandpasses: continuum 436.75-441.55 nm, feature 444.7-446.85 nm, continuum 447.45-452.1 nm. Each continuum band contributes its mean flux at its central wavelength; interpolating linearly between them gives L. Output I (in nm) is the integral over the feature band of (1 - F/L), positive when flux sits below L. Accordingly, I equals 0.10 nm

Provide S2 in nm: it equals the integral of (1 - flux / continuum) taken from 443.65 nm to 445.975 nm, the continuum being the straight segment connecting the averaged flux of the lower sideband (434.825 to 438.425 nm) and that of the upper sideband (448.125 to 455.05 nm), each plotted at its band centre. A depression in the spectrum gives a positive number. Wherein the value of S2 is 0.05 nm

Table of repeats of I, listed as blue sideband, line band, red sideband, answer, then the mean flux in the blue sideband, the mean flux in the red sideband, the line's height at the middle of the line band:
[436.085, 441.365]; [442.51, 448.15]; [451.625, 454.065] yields -0.04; 10.7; 11.7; 11.2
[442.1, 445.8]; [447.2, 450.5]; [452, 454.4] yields -0.21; 11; 11.7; 11.4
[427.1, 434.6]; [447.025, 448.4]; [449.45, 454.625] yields -0.08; 8.95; 12.1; 11.5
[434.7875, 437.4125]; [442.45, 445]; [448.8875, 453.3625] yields 0.10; 10.7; 12.1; 11.4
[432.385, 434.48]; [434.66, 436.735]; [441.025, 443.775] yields -0.17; 9.27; 11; 9.7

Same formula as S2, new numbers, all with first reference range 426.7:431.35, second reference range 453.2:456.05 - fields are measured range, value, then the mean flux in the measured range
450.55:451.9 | -0.148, 12.7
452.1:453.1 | 0.026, 11.3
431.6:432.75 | -0.084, 9.63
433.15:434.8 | 0.003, 9.19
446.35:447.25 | -0.074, 11.8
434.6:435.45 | -0.041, 9.81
